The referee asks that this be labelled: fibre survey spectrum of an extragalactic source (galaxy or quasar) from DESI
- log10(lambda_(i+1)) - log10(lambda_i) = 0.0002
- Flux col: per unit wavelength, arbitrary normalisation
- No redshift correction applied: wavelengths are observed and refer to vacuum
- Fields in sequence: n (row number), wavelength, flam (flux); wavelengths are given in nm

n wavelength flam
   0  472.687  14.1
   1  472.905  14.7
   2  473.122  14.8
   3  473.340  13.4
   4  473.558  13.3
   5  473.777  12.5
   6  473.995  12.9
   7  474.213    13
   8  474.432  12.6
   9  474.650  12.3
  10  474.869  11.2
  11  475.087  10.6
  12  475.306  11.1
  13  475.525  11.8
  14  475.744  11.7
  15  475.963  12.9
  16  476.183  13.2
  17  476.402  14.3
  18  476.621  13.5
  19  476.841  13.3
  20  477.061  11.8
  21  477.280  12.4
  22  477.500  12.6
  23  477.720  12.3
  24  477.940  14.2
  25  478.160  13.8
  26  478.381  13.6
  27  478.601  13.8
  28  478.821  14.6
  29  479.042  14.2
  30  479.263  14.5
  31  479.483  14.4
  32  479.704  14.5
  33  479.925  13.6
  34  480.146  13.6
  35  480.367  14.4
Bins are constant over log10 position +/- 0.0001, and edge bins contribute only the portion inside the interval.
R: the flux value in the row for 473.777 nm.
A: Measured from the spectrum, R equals 12.5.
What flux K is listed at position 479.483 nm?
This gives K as 14.4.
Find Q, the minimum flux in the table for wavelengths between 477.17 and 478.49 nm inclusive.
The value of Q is 12.3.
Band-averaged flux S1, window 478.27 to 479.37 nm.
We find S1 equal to 14.1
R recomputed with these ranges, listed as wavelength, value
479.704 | 14.5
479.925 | 13.6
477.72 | 12.3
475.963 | 12.9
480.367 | 14.4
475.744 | 11.7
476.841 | 13.3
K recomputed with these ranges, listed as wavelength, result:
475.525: 11.8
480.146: 13.6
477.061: 11.8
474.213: 13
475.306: 11.1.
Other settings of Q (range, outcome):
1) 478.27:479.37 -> 13.6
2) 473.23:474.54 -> 12.5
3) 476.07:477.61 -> 11.8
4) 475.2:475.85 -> 11.1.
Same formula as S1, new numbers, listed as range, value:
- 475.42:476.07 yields 12.1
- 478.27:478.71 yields 13.7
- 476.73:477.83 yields 12.5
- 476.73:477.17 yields 12.5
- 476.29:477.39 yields 13.1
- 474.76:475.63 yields 11.2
